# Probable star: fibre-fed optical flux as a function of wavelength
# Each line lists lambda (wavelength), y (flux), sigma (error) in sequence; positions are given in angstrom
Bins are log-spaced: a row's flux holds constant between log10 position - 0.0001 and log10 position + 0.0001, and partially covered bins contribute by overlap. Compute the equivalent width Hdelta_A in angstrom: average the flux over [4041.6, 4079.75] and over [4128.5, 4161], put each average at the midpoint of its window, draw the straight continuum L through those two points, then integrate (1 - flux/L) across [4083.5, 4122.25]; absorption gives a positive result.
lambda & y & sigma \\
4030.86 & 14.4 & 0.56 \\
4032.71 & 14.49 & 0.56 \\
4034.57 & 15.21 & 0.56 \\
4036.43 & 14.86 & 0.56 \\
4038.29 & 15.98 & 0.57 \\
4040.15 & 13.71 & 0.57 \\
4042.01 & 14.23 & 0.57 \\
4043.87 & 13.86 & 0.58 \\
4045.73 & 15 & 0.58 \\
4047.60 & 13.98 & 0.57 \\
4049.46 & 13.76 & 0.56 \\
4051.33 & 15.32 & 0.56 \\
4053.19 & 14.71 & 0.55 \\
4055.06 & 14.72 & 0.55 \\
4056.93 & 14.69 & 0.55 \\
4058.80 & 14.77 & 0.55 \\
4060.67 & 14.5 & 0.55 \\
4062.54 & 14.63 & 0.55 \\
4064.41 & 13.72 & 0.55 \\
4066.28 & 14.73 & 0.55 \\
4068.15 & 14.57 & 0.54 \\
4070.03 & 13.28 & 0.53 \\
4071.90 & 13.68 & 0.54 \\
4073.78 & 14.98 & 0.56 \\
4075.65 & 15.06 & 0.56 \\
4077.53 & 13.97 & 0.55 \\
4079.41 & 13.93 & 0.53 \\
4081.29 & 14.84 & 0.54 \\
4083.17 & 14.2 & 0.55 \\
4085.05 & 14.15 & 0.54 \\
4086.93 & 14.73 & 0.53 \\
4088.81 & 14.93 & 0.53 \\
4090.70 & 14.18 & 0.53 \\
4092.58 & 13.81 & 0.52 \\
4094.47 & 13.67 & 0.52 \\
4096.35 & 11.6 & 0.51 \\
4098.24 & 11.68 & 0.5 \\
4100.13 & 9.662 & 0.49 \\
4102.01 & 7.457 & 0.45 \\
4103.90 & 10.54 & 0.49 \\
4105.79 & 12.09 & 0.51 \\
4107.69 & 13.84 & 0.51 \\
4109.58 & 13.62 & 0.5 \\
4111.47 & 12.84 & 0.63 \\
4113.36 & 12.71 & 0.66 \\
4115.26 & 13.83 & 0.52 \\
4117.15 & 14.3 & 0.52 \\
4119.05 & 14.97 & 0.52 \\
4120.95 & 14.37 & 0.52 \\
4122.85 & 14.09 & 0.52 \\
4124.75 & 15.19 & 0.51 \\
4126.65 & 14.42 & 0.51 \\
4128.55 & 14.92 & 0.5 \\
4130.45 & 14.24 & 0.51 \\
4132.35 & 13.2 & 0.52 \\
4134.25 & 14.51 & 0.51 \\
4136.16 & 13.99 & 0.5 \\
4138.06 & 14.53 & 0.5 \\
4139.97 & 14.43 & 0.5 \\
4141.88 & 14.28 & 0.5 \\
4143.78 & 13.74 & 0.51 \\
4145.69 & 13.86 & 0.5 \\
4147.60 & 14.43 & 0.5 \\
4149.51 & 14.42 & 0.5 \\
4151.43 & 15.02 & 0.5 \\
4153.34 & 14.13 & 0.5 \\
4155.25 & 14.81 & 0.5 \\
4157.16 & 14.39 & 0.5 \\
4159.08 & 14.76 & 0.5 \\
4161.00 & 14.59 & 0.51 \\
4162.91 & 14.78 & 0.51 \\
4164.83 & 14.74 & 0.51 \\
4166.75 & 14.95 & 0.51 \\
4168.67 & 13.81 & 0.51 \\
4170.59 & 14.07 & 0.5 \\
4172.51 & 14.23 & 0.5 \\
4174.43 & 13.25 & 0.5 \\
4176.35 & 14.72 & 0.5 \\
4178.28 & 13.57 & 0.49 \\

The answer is 3.7 angstrom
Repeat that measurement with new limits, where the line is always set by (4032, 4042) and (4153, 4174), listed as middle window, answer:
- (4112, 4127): 0.4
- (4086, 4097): 0.6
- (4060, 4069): 0.2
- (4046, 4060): 0.2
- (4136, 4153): 0.2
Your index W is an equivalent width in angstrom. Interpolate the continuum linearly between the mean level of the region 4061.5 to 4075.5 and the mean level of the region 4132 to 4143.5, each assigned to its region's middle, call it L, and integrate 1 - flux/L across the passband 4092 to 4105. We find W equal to 2.8 angstrom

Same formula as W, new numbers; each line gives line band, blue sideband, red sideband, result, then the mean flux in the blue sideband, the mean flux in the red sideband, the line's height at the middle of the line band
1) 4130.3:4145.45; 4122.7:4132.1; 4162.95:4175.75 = 0.4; 14.5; 14.2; 14.4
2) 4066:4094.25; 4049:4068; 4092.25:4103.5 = -3.7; 14.6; 11.1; 12.7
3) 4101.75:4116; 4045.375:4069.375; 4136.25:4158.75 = 2.1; 14.5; 14.4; 14.4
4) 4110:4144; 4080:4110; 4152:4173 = -1.3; 12.8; 14.5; 13.6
